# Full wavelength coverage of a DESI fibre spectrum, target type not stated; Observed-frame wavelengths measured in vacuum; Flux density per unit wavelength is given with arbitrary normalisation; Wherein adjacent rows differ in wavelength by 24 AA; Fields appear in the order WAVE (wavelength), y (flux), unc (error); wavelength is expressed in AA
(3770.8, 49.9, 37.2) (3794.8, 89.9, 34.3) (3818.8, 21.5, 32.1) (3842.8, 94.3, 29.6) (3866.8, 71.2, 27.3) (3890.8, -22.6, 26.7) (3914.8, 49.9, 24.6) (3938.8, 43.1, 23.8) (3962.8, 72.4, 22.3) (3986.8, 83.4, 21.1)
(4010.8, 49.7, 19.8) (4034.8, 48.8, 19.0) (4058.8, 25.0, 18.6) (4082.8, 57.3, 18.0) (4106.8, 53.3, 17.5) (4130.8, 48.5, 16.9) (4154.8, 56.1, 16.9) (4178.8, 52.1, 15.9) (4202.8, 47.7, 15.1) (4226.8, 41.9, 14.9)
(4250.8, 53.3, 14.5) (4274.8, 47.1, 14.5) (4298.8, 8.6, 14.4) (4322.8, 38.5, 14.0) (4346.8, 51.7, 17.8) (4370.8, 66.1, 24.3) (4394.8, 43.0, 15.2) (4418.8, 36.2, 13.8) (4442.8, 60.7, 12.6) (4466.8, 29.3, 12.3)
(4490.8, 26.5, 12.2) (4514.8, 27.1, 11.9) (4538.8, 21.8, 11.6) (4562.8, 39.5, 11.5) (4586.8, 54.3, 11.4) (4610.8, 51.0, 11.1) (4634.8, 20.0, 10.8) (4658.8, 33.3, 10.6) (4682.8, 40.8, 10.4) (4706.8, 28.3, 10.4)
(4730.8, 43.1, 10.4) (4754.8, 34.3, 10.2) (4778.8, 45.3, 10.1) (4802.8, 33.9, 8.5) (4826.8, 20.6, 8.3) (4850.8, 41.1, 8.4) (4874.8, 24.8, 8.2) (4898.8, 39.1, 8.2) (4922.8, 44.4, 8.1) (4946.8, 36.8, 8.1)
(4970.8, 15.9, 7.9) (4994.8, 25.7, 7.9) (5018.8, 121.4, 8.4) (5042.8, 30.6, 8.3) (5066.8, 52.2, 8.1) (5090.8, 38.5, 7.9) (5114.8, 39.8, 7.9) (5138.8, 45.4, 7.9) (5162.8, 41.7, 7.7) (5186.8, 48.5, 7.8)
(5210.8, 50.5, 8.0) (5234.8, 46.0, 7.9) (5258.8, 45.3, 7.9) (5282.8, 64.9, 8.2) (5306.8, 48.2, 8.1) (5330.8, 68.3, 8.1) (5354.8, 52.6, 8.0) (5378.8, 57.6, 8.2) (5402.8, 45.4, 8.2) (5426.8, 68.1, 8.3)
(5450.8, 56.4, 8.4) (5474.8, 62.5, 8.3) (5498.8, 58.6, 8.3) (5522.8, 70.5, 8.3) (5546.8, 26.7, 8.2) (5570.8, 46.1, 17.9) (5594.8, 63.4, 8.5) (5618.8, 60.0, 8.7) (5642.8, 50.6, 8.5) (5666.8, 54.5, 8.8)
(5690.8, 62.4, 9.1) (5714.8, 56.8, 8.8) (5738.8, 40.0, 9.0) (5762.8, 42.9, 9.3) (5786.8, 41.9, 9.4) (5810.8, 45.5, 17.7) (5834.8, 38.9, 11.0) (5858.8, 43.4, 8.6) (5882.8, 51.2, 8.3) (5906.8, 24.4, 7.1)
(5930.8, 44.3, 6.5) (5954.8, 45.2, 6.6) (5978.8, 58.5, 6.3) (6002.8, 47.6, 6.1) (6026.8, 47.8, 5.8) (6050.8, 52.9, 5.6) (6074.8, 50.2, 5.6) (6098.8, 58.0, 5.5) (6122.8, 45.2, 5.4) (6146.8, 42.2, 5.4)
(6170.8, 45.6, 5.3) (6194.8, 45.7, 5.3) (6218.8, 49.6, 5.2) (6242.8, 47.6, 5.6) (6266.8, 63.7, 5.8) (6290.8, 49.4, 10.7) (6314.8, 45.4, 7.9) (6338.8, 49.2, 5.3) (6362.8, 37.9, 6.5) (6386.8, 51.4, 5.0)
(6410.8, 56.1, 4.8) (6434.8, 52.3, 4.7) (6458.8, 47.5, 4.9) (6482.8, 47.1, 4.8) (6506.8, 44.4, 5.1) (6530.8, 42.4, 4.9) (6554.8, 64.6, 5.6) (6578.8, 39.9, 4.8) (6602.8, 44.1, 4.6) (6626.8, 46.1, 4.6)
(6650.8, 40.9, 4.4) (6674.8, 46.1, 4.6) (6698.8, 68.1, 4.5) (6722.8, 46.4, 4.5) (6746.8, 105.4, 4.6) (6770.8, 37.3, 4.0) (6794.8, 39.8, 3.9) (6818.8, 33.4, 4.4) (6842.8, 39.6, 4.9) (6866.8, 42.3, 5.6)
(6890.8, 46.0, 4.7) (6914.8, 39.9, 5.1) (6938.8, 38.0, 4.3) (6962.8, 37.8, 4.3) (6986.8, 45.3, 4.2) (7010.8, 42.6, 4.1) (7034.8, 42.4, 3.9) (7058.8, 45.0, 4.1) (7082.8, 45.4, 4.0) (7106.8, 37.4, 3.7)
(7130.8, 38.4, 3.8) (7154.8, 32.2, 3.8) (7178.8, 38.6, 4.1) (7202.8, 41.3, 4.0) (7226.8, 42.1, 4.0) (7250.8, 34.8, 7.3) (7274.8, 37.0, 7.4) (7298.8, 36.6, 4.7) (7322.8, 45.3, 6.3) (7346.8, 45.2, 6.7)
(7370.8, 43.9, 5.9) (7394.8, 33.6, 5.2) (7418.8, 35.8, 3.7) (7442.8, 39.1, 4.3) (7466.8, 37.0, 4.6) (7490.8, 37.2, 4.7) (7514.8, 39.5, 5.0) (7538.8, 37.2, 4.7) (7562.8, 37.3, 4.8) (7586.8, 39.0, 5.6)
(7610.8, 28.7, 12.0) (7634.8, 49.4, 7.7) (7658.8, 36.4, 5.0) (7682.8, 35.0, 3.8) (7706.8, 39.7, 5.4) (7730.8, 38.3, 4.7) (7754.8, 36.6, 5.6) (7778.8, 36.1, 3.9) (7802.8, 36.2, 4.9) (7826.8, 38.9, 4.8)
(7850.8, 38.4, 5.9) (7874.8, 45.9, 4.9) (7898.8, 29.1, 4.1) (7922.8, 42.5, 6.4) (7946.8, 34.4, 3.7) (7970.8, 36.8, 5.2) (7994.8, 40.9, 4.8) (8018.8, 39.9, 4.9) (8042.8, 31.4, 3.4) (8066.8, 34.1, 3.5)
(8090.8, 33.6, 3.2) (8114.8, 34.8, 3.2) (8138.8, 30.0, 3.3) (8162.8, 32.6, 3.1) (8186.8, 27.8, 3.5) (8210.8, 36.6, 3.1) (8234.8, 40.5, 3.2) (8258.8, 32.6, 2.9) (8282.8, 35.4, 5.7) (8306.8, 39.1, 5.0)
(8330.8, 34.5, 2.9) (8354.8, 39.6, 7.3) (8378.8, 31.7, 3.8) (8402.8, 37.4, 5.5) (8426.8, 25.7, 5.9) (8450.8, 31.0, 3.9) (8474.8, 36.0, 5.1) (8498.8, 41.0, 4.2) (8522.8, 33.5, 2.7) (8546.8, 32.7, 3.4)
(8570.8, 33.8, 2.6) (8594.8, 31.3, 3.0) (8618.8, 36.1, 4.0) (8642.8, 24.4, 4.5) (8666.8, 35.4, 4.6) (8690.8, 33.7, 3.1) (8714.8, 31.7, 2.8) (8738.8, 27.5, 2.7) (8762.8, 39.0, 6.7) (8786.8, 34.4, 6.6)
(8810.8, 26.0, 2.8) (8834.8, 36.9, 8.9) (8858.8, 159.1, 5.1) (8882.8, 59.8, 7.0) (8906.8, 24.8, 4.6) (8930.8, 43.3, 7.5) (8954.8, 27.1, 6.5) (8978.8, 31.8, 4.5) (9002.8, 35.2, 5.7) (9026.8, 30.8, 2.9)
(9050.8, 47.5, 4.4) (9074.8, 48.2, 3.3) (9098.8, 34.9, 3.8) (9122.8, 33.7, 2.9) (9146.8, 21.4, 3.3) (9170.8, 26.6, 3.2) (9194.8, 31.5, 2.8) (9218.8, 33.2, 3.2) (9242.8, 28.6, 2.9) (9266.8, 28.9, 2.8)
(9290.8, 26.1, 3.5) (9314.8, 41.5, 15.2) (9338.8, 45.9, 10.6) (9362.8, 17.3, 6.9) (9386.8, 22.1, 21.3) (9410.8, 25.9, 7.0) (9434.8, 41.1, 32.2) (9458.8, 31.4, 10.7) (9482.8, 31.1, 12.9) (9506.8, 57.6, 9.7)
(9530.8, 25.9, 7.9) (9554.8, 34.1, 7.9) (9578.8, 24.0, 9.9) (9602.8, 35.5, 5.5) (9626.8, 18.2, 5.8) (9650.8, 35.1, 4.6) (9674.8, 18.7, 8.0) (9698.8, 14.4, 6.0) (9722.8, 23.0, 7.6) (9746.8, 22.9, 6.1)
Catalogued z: 0.348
